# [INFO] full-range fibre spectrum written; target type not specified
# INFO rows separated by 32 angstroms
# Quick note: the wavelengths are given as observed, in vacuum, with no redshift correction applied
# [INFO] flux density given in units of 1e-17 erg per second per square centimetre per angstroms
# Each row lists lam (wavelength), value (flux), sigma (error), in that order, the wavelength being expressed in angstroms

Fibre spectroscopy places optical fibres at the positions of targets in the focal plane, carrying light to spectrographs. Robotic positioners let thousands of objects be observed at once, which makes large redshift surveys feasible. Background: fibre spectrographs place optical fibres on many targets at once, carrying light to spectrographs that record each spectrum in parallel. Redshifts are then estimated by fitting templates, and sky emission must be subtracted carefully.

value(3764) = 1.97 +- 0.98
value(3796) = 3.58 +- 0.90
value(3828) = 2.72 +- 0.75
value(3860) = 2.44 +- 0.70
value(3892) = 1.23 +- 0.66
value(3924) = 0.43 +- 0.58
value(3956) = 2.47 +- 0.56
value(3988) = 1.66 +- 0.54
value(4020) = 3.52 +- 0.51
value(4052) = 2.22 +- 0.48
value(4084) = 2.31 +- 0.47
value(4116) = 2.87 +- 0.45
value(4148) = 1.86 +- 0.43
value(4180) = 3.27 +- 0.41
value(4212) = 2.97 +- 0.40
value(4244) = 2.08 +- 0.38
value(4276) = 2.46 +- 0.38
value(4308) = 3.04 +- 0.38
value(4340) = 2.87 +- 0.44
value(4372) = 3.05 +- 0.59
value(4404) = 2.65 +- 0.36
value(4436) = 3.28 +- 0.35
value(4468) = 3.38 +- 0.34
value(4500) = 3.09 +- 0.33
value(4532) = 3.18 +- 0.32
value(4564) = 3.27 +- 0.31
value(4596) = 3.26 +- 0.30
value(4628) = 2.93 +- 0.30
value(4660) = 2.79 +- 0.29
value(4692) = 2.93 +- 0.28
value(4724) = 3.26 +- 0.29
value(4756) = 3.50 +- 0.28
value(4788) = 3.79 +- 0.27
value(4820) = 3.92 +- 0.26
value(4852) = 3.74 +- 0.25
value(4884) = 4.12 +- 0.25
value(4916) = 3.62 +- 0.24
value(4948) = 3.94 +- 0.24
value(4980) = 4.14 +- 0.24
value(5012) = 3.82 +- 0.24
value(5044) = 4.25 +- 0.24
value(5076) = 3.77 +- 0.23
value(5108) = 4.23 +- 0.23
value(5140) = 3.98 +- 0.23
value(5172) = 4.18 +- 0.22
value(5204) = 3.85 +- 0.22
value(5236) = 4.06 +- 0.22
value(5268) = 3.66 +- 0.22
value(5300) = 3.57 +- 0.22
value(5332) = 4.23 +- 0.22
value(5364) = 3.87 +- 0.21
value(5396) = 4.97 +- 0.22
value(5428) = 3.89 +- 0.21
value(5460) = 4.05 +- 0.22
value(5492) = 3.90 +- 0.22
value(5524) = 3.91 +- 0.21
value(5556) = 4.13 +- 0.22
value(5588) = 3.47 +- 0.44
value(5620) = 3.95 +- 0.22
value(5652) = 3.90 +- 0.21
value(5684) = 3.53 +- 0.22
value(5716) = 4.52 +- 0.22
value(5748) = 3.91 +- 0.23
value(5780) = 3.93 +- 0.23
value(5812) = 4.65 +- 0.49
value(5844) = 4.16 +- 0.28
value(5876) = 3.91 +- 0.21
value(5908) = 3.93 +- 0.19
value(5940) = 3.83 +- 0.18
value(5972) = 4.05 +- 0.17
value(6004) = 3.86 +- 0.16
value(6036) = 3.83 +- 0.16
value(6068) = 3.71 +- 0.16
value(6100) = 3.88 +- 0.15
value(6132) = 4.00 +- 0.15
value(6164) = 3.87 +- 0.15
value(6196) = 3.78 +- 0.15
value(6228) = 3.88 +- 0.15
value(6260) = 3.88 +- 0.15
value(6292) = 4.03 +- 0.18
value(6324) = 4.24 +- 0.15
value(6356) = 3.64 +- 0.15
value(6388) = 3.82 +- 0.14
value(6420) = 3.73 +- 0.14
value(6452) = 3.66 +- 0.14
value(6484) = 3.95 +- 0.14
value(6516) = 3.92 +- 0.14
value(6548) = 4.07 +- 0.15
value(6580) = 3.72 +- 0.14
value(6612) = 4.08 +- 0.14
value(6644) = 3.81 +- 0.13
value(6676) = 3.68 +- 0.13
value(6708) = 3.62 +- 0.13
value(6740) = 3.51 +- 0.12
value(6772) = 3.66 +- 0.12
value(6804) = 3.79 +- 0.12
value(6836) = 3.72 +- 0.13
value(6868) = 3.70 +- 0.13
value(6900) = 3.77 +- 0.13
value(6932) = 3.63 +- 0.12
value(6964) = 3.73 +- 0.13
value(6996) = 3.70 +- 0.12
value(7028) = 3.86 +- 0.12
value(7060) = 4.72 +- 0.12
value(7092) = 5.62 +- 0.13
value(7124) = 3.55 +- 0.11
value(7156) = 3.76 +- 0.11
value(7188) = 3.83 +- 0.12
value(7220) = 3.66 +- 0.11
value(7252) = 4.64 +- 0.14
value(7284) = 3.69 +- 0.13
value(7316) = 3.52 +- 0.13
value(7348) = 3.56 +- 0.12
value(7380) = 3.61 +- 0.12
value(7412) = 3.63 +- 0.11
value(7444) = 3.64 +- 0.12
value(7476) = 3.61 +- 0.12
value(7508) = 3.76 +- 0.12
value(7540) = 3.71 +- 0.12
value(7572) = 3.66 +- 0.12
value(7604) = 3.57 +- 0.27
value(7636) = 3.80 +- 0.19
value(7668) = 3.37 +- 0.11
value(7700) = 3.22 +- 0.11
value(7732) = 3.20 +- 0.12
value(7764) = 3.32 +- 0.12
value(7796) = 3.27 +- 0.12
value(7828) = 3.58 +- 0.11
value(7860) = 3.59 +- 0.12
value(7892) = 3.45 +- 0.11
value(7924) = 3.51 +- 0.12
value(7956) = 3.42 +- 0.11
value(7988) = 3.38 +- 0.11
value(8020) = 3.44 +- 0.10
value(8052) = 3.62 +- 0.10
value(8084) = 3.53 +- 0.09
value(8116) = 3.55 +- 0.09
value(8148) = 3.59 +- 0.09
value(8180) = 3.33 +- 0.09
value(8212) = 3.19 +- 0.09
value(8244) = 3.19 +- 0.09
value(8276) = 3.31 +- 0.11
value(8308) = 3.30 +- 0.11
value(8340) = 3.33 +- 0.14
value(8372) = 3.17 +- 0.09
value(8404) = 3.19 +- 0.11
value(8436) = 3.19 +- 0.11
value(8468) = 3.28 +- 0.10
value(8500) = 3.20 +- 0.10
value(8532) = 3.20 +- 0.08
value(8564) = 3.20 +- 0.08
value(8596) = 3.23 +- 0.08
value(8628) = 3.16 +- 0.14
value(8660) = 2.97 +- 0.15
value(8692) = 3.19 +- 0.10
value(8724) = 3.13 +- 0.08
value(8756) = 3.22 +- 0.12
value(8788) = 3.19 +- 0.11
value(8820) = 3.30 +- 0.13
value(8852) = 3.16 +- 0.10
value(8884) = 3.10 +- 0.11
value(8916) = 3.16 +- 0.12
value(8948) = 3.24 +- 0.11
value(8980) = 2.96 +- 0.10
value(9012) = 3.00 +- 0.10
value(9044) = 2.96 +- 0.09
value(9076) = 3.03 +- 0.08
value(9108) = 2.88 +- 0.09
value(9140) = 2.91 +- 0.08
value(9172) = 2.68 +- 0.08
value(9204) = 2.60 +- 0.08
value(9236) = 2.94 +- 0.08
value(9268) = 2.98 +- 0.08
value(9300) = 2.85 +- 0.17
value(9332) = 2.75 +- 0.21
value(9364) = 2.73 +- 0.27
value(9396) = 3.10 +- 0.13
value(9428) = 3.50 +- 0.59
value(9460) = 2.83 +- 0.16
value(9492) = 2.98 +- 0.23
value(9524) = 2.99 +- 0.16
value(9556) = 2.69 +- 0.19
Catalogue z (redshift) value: 0.078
